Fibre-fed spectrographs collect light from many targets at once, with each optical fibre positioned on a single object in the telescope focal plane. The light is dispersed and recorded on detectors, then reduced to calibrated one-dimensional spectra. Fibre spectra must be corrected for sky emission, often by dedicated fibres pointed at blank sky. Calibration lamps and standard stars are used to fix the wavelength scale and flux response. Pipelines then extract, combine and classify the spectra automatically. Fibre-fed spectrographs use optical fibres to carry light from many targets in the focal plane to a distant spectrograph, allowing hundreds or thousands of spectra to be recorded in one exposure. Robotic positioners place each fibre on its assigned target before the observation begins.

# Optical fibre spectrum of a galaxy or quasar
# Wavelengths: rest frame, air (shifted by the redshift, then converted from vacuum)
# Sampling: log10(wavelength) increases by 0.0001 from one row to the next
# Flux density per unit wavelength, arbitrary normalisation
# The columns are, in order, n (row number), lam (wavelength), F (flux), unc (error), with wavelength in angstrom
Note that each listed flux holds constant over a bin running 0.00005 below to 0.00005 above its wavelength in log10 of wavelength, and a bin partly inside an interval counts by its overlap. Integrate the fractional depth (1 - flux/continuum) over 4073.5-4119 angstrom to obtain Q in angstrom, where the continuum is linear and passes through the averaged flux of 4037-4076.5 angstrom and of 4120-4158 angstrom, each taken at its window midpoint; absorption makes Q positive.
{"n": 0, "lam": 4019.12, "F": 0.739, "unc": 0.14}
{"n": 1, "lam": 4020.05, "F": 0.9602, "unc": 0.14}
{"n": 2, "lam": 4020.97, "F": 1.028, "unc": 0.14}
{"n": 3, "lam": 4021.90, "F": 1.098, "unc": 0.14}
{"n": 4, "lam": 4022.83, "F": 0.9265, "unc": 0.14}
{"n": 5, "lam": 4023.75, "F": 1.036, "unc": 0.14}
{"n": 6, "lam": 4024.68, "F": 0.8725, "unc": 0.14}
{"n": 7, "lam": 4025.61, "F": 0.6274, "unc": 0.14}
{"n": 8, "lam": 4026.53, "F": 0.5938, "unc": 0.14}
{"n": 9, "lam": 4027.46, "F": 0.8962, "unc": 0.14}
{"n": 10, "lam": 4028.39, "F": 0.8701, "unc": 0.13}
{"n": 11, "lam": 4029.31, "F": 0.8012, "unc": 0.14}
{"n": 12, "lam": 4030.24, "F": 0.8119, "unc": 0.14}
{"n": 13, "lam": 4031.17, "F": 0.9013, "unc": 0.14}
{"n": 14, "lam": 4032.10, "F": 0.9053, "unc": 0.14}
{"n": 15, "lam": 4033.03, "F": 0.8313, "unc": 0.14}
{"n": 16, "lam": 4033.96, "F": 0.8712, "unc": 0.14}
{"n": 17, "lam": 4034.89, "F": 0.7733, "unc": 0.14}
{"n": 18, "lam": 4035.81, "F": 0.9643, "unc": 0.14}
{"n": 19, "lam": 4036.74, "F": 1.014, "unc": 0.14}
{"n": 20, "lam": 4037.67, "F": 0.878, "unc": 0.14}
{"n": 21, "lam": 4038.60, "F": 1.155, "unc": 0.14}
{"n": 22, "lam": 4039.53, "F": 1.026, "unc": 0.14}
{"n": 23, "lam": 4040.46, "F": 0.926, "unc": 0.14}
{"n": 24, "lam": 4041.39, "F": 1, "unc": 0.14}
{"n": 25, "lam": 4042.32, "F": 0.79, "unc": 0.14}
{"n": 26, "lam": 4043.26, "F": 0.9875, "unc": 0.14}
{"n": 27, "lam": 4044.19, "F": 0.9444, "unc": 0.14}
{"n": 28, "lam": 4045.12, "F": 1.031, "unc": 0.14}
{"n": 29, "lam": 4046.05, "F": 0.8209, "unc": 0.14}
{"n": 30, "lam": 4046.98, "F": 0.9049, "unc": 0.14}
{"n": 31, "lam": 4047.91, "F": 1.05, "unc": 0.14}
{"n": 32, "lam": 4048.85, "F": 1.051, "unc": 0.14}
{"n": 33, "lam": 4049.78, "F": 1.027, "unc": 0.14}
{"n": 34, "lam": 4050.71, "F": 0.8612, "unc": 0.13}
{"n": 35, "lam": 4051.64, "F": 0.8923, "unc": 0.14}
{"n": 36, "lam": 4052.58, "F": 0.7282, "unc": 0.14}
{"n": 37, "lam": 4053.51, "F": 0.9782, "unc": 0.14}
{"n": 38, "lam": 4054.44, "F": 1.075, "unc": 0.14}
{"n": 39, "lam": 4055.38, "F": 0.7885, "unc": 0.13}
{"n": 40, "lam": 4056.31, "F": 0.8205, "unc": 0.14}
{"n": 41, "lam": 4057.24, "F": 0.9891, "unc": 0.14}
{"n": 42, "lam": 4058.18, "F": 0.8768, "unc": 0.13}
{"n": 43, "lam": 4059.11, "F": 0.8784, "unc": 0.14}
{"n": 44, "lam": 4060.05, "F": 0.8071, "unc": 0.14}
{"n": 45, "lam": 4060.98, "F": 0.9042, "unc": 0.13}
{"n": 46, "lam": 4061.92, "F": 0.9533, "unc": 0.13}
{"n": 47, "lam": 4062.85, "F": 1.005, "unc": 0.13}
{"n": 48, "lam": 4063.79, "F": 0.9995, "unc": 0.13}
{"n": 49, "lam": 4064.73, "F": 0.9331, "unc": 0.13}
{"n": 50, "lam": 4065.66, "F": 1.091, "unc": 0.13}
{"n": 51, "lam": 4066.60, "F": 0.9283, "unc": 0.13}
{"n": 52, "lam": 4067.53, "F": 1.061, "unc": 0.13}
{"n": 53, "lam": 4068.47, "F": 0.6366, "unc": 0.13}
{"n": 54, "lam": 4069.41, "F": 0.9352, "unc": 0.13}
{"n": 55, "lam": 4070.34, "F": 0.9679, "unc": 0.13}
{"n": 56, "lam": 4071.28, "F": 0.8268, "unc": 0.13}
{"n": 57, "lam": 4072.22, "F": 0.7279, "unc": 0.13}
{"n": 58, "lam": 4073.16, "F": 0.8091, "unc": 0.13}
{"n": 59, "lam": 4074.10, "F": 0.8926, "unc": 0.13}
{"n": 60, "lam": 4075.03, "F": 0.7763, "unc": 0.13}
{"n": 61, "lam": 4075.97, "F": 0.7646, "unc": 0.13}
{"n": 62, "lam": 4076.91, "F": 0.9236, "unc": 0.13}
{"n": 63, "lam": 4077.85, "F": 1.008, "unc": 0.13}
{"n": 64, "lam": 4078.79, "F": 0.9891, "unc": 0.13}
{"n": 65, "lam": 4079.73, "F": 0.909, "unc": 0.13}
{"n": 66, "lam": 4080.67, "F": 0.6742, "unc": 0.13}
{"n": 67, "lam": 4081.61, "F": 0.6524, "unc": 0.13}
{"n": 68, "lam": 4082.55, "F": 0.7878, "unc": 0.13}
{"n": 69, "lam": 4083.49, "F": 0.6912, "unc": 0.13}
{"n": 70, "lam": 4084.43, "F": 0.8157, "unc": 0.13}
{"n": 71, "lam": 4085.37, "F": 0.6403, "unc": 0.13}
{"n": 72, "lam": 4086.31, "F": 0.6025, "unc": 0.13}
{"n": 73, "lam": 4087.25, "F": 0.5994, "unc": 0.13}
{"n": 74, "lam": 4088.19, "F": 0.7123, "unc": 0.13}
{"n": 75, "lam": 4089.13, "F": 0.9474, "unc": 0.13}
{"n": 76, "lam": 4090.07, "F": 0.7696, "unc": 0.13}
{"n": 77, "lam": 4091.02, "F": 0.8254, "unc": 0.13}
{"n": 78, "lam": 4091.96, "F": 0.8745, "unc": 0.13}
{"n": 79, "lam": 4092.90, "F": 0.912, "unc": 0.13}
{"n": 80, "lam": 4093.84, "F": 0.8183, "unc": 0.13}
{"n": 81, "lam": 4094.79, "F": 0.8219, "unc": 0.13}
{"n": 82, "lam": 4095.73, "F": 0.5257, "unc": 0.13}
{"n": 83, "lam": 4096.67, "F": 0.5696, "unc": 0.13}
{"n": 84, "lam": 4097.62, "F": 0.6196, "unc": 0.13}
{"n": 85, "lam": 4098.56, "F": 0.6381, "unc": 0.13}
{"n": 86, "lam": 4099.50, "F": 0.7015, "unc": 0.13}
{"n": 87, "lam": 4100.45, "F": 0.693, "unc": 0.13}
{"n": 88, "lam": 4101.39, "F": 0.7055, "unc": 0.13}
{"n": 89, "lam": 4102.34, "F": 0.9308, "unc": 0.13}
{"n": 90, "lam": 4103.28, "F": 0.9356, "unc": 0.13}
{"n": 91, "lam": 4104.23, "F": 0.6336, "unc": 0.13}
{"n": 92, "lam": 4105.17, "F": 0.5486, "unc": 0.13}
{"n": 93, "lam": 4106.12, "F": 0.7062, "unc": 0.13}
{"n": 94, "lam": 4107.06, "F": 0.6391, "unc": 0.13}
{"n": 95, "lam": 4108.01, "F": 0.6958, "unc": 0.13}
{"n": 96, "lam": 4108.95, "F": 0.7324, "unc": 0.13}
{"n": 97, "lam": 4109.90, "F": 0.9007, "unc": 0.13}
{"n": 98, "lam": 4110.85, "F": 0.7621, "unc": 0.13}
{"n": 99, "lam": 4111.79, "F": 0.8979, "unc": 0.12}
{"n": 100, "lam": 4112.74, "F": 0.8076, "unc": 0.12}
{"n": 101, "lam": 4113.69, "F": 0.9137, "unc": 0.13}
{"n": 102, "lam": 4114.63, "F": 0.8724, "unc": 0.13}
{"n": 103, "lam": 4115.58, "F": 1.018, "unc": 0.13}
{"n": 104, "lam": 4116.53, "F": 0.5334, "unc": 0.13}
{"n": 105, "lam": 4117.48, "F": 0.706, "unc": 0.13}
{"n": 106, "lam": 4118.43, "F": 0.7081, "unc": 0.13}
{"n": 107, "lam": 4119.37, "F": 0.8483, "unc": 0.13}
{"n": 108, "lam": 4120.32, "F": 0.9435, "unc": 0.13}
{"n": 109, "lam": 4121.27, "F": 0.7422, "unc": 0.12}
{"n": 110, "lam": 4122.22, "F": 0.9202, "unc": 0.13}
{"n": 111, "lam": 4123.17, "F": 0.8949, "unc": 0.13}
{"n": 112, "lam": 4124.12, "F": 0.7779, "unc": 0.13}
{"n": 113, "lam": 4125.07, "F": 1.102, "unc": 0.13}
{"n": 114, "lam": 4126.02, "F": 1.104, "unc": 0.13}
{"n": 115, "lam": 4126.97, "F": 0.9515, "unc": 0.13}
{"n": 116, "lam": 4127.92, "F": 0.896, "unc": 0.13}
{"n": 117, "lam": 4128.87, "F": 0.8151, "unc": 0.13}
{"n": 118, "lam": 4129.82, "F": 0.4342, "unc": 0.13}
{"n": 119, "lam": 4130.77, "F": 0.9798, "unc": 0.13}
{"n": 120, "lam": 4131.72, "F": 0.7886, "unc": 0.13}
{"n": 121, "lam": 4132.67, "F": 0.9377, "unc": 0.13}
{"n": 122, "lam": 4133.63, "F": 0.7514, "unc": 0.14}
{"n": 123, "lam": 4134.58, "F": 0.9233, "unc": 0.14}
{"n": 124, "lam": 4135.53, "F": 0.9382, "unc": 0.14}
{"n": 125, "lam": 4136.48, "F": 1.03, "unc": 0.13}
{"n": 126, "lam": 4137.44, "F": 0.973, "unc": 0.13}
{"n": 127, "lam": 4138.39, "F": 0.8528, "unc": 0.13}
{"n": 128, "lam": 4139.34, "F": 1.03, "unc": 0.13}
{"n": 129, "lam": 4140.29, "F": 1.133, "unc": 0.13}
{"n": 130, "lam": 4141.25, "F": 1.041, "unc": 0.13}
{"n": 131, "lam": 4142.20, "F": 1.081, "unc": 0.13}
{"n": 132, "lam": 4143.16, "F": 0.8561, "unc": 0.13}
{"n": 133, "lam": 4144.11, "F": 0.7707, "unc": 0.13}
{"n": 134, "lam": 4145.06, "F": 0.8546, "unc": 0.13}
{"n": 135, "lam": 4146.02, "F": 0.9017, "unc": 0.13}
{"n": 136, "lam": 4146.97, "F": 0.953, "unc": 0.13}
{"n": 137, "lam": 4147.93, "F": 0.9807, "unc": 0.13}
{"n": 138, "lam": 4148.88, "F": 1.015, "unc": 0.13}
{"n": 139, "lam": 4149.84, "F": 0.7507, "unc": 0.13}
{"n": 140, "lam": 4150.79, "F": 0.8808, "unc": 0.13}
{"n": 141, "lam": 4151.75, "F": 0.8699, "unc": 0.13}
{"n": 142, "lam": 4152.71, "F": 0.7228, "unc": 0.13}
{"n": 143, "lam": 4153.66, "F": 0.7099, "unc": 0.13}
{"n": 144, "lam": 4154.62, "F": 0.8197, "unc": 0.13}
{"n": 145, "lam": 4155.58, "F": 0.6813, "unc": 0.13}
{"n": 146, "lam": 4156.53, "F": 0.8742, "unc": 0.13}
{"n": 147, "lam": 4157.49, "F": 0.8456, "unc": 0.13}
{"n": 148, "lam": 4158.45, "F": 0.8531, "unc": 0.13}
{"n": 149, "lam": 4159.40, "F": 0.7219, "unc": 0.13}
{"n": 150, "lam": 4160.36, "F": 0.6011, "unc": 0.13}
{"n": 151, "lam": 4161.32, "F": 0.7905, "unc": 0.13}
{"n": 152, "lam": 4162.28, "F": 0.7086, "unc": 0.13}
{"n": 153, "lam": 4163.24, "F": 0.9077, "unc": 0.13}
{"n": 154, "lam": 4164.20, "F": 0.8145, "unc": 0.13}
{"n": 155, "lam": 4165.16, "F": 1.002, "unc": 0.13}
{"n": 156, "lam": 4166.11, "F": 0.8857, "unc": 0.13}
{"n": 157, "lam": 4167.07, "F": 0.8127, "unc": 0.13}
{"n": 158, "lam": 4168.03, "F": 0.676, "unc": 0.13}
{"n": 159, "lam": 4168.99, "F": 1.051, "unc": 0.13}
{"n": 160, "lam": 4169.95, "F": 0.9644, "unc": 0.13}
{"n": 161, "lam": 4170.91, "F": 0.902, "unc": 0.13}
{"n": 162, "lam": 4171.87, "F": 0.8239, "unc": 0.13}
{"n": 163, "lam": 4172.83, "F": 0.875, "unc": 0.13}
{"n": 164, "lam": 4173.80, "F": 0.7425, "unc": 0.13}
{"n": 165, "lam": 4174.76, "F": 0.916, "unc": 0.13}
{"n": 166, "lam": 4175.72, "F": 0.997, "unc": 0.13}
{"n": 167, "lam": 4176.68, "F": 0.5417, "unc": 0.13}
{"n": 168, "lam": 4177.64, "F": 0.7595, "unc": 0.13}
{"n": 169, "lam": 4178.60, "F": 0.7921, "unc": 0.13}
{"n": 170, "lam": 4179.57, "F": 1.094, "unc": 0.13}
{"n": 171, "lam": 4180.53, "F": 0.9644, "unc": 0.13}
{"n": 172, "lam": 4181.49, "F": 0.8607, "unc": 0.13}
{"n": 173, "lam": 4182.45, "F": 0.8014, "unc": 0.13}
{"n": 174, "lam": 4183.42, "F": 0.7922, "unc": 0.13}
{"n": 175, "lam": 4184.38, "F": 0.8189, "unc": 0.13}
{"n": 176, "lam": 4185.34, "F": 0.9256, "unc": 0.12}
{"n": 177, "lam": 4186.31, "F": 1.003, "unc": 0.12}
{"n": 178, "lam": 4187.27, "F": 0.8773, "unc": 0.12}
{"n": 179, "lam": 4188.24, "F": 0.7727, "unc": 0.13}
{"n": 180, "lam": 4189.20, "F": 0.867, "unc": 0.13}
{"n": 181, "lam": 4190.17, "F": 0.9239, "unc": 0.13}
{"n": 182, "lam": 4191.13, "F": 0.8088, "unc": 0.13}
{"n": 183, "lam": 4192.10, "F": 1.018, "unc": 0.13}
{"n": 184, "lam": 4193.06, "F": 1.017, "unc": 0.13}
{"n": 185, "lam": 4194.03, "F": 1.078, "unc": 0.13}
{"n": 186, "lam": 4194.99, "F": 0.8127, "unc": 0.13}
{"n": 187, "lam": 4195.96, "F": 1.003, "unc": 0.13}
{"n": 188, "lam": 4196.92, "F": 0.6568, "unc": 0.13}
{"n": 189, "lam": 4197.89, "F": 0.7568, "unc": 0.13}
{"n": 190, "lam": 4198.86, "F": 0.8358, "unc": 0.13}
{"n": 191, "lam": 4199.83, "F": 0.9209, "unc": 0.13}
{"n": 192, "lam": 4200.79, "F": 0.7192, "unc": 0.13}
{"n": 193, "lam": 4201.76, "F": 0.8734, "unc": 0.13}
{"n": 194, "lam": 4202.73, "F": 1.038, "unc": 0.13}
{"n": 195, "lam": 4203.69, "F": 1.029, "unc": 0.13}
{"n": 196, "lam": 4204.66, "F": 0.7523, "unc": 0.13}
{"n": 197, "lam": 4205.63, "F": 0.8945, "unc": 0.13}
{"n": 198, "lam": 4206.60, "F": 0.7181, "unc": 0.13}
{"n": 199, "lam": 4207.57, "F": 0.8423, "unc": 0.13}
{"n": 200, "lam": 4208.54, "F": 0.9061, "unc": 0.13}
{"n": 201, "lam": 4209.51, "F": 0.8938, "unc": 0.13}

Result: 6.86 angstrom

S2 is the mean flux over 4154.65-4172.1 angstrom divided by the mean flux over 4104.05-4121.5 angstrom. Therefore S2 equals 1.1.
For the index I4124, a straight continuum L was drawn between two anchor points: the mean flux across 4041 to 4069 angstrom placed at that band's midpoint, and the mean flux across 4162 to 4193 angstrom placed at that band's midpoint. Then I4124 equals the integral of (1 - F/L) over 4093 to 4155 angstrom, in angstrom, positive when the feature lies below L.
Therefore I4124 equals 4.3 angstrom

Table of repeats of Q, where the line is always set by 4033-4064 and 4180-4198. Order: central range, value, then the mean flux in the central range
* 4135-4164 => 0.9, 0.871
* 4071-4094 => 3.1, 0.798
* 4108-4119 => 1.3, 0.801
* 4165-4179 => 0.7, 0.847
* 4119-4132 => 0.5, 0.873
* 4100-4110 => 2.0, 0.733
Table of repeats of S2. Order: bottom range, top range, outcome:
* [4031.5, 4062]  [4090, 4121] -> 0.83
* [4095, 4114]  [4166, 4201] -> 1.19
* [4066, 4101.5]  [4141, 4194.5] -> 1.10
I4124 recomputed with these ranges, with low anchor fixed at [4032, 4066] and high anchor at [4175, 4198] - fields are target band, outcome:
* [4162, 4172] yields 0.12 angstrom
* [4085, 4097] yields 2.26 angstrom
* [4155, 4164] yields 1.10 angstrom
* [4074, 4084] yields 1.07 angstrom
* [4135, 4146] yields -0.77 angstrom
